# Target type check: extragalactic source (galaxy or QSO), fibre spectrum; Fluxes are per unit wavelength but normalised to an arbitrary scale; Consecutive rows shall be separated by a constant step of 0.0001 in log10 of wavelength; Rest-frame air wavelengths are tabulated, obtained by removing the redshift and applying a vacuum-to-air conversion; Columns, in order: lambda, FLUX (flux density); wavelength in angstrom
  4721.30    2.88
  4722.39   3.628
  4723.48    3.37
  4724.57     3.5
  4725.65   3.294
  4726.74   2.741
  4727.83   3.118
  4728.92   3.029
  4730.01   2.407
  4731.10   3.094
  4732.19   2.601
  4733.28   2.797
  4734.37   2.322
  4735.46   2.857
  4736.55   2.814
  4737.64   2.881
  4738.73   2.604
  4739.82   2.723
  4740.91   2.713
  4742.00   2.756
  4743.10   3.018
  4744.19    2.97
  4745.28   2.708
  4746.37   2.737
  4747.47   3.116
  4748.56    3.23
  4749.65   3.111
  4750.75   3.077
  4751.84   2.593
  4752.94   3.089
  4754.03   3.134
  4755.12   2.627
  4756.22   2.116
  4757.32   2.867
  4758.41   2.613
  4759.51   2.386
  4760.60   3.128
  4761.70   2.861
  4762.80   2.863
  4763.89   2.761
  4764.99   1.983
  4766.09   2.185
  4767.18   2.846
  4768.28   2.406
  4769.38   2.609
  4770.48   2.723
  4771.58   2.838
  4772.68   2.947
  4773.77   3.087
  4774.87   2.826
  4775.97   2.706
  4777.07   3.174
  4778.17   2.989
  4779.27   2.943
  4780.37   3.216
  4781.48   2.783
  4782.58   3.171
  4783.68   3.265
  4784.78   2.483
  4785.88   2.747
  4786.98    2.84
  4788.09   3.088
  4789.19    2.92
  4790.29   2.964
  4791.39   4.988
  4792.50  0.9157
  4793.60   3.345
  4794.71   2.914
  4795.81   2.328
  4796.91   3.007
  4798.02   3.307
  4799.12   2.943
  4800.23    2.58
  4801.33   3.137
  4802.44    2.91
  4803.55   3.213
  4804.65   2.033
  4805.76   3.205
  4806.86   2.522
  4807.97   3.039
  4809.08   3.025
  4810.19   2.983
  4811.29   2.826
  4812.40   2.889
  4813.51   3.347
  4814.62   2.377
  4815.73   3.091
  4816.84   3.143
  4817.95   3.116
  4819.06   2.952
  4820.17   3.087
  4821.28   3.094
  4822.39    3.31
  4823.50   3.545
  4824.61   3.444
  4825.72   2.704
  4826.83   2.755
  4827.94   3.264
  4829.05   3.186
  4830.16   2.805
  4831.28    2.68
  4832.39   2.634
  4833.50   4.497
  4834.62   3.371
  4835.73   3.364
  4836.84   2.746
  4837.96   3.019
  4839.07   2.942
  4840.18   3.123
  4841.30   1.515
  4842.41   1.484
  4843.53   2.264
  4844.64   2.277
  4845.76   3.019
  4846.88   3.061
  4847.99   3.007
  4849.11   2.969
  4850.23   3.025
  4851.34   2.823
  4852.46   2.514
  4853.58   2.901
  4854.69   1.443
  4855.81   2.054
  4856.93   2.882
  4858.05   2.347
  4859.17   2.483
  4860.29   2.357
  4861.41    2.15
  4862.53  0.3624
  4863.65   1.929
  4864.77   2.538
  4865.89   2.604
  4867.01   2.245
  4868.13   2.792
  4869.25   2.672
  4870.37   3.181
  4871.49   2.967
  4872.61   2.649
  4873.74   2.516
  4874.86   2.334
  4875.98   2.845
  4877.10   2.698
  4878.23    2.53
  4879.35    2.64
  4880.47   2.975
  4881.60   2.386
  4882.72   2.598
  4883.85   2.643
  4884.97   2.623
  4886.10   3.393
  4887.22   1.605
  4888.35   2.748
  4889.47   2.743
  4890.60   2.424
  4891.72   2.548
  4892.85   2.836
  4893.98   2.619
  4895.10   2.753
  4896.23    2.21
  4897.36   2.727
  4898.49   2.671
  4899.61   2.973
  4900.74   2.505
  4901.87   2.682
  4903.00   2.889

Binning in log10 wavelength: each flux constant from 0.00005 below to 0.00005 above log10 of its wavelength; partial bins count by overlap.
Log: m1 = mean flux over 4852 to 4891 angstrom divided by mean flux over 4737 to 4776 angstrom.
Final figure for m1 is 0.9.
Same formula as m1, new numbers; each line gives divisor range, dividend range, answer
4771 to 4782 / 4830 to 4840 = 1.06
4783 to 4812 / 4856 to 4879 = 0.84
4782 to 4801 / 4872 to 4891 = 0.89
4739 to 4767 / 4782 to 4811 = 1.05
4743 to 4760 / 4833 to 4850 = 1.00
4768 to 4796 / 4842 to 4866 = 0.82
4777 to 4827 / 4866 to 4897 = 0.89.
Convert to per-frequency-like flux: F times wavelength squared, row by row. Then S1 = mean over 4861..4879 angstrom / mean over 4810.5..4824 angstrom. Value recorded 0.82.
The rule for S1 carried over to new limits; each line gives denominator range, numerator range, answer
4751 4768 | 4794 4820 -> 1.11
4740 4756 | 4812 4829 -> 1.10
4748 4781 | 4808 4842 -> 1.11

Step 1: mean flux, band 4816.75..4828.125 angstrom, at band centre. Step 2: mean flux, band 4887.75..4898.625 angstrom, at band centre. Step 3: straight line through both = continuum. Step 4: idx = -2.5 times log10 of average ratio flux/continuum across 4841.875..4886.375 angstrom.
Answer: 0.12 mag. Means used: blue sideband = 3.12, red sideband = 2.62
